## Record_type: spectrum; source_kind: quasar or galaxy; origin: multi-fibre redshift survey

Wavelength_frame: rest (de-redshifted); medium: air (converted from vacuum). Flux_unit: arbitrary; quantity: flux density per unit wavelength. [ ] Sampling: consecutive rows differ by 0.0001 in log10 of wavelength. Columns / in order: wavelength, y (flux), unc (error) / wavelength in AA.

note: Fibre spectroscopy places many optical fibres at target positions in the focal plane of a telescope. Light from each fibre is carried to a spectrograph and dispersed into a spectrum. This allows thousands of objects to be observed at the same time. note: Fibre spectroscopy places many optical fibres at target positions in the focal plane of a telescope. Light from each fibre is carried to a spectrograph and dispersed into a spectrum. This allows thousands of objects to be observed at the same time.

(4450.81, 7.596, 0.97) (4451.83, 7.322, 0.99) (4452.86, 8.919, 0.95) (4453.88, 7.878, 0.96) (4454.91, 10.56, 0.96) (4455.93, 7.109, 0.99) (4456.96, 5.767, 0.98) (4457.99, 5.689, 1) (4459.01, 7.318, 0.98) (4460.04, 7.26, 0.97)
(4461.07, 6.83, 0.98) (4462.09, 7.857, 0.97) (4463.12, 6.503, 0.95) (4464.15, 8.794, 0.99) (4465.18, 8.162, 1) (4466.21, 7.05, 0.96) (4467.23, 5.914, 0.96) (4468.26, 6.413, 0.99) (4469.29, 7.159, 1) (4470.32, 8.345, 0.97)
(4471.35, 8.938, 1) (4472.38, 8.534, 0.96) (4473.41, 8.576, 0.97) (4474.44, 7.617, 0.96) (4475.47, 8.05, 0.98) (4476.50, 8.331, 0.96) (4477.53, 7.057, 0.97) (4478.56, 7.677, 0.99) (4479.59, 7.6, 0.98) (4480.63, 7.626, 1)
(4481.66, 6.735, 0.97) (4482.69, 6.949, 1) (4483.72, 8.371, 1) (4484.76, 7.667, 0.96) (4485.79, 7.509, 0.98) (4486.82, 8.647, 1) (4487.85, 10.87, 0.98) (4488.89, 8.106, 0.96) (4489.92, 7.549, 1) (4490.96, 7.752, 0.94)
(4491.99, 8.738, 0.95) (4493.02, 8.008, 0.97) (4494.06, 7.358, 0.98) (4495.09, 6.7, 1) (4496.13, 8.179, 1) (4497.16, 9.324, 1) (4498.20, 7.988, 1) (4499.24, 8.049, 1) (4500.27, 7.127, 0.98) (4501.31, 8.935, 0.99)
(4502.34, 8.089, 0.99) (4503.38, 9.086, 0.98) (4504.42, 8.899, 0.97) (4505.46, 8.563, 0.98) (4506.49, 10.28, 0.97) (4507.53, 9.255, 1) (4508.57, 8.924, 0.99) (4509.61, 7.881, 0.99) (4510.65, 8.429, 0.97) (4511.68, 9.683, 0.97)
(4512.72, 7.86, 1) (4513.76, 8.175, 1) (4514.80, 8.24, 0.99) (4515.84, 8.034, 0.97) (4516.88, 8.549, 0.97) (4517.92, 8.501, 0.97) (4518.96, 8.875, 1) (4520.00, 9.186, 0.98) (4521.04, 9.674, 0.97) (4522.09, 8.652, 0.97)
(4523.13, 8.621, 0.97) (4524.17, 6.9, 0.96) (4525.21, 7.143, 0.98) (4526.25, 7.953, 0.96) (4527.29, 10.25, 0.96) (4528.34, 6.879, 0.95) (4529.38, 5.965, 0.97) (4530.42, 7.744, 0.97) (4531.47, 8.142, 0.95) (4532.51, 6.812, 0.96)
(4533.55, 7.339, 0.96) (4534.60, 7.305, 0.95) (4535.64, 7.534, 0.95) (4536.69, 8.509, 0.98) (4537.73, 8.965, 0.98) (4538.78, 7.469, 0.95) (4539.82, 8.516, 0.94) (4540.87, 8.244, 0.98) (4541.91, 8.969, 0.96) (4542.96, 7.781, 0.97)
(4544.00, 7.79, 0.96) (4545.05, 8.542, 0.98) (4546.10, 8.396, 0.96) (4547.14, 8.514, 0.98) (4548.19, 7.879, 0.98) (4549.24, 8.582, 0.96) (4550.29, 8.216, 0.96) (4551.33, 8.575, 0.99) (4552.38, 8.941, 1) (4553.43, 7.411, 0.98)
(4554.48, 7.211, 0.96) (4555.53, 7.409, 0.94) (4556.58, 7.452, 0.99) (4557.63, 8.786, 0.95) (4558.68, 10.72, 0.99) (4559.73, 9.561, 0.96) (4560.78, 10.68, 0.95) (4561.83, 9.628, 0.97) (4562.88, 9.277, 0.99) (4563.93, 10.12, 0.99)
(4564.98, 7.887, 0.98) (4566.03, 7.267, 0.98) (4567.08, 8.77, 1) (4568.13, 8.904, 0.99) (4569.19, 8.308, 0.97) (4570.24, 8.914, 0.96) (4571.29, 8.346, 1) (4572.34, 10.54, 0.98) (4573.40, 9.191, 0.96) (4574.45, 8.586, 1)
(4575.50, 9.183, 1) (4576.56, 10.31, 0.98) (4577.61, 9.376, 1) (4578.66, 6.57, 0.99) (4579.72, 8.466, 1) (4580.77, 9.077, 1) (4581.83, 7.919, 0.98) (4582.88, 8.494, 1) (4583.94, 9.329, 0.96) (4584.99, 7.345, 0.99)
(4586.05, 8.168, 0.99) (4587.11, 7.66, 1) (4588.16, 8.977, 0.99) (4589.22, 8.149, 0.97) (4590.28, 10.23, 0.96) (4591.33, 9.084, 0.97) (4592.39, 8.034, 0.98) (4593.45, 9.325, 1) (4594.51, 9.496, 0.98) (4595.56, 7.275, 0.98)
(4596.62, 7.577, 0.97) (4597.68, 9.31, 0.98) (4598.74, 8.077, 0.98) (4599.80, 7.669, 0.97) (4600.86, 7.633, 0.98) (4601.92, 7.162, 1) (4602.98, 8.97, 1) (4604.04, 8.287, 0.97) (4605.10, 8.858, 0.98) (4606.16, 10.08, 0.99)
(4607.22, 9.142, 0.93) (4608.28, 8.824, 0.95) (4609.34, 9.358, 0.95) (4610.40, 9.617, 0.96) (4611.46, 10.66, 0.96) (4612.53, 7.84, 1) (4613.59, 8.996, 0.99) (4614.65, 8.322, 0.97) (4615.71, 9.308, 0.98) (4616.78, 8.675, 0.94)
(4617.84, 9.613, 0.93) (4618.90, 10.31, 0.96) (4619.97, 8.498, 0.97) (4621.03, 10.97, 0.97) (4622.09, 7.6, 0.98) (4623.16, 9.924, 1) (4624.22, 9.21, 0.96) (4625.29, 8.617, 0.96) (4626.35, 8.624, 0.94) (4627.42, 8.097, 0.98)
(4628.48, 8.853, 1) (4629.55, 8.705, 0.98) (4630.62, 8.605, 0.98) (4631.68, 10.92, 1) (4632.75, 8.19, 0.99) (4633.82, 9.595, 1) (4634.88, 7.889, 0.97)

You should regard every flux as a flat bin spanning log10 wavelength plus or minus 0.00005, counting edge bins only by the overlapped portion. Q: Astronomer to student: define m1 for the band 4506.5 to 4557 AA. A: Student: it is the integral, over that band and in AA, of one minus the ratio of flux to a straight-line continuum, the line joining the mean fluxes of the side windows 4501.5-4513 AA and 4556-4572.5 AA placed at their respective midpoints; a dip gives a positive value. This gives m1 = 4.2 AA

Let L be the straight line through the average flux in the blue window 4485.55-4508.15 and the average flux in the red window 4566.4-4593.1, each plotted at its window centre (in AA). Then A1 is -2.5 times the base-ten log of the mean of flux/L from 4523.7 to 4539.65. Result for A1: 0.12 mag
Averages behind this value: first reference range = 8.42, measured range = 7.68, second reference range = 8.71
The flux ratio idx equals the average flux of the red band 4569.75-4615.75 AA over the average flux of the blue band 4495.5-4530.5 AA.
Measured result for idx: 1.0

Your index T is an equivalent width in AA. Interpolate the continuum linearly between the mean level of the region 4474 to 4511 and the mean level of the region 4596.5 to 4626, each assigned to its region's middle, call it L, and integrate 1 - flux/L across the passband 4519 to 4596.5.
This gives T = 1.1 AA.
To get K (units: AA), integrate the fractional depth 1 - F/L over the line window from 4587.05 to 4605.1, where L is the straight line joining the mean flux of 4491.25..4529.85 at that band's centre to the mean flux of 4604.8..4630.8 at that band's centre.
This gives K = 1.02 AA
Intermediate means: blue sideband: 8.35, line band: 8.44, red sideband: 9.1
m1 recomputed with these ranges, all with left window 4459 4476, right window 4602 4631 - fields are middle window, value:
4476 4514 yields -1.6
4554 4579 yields -1.0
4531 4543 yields 0.4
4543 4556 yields 0.4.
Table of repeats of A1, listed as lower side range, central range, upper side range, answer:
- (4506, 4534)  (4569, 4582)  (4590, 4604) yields -0.06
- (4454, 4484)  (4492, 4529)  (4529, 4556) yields -0.08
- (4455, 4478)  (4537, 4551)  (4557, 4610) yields 0.00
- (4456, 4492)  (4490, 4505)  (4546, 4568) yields -0.03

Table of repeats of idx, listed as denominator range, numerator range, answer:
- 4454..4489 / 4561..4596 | 1.14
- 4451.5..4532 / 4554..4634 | 1.10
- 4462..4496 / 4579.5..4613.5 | 1.11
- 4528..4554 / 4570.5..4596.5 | 1.09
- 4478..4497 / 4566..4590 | 1.09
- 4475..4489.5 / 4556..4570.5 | 1.14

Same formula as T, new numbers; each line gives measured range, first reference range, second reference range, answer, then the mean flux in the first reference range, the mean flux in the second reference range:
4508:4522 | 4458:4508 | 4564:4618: -0.8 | 7.94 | 8.7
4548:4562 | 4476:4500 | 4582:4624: -0.3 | 7.94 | 8.79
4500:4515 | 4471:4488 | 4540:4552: -1.0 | 7.98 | 8.33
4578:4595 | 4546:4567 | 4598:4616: 0.4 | 8.64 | 8.75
